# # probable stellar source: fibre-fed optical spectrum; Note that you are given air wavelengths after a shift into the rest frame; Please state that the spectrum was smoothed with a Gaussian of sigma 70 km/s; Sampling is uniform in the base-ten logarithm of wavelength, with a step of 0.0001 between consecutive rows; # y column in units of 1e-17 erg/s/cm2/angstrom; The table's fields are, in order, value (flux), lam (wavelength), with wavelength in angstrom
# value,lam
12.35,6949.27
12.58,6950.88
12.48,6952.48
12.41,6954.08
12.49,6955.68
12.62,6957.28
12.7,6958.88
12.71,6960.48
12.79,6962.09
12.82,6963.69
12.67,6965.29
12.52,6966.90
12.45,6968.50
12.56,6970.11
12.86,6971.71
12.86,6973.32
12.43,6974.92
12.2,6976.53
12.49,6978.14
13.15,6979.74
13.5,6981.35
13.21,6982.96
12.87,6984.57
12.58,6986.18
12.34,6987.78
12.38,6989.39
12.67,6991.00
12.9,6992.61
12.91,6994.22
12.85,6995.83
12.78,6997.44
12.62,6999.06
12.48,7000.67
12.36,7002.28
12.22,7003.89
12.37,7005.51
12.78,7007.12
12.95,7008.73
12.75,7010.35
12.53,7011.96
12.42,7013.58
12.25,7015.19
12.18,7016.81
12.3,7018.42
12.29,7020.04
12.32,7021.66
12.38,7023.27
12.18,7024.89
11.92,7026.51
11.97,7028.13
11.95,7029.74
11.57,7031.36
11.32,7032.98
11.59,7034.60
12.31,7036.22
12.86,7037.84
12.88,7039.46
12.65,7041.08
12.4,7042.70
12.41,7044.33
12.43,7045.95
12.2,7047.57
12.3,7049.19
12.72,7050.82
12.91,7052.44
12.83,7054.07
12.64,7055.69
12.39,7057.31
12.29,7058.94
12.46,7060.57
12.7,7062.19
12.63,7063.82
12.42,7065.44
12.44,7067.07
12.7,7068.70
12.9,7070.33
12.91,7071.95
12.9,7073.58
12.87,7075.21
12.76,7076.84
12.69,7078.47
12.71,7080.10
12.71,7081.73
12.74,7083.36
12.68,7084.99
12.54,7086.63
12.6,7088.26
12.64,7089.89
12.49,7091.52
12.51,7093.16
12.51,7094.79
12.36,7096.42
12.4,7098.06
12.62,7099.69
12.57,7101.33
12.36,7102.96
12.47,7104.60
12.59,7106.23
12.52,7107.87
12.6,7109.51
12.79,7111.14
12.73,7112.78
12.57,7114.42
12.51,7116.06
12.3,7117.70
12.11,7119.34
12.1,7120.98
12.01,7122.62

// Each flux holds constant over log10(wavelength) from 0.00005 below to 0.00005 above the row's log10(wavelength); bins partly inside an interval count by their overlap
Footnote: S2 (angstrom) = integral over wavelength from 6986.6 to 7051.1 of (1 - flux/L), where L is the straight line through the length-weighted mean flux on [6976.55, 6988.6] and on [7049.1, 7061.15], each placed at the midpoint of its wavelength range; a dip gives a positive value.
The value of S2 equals 1.60 angstrom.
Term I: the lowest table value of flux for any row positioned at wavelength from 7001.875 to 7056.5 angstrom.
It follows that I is 11.32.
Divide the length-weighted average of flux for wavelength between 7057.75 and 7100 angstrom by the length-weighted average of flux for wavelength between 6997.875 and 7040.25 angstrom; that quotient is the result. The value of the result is 1.03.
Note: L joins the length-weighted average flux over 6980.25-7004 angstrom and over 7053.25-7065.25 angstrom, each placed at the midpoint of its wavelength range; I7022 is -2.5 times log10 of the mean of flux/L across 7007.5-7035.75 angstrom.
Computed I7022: 0.042 mag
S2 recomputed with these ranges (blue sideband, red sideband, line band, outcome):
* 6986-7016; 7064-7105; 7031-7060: 0.5 angstrom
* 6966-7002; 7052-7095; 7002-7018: 0.3 angstrom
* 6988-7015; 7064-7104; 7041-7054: 0.1 angstrom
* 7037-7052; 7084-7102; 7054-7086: -0.3 angstrom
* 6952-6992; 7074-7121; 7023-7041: 0.7 angstrom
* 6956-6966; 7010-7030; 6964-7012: -0.6 angstrom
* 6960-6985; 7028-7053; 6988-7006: 0.0 angstrom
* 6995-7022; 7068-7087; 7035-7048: 0.1 angstrom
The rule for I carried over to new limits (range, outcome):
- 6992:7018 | 12.18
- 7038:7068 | 12.2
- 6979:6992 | 12.34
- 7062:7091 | 12.42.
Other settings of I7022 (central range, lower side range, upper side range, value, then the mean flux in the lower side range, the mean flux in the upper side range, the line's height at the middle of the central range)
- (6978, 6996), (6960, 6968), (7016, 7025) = -0.03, 12.7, 12.3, 12.5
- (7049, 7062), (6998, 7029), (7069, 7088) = 0.00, 12.4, 12.8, 12.6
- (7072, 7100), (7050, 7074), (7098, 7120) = 0.00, 12.7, 12.5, 12.6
